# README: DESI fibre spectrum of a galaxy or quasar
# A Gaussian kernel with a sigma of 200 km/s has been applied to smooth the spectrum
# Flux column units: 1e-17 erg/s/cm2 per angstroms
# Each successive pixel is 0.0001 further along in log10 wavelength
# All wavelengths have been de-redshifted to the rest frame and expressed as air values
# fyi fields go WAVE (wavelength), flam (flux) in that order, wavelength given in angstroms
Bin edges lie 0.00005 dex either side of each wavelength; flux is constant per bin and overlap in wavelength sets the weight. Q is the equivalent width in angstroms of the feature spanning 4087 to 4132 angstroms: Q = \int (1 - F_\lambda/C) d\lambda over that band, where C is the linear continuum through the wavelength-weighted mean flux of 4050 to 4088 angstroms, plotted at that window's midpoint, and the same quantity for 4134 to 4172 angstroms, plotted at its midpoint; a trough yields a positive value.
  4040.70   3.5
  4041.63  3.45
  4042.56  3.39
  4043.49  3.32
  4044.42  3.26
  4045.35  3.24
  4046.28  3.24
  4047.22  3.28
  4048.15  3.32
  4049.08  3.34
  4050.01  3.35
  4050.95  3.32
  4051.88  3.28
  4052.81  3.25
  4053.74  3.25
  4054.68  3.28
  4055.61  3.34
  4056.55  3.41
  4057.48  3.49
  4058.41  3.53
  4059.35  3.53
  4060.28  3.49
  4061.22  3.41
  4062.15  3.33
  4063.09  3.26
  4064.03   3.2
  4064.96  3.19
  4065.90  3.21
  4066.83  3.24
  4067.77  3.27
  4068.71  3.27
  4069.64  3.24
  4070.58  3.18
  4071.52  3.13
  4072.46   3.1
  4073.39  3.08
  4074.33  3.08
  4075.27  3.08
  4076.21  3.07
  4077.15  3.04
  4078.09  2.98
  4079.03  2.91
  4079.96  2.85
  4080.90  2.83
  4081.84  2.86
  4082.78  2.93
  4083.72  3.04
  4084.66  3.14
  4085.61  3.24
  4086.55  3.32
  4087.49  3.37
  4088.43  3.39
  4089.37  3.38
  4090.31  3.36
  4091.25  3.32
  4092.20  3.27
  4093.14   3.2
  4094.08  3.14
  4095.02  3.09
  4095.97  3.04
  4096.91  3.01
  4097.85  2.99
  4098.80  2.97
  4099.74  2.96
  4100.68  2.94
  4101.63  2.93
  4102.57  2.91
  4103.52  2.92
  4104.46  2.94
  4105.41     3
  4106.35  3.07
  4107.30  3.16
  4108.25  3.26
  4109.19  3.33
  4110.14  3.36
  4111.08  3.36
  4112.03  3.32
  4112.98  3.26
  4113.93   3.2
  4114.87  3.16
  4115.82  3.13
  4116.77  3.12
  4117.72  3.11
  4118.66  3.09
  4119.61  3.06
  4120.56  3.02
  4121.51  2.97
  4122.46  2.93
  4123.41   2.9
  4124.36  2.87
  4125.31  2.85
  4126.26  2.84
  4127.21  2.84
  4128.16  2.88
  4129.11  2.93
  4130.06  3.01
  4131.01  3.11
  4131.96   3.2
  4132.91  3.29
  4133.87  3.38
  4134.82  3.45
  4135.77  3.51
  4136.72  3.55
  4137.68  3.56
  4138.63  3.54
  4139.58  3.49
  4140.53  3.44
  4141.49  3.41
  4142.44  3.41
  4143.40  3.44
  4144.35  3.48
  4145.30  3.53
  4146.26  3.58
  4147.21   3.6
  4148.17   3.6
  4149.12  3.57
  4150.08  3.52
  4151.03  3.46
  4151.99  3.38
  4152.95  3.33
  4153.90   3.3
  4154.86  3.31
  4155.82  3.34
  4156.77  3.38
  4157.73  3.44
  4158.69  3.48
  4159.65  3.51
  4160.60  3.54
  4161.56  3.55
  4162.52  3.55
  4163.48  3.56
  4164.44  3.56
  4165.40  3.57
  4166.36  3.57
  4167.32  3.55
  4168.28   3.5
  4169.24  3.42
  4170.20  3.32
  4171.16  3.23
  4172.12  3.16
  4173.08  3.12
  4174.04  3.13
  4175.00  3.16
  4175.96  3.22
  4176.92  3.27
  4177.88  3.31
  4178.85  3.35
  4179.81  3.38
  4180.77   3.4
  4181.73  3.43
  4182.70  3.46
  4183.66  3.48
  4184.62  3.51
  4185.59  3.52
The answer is 3.2 angstroms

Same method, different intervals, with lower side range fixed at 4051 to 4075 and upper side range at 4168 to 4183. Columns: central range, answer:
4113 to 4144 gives 1.0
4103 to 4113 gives 0.3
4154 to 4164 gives -0.5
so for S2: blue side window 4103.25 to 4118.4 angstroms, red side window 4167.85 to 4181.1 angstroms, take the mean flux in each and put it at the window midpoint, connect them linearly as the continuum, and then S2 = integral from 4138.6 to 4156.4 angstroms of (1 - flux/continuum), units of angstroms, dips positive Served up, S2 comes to -1.2 angstroms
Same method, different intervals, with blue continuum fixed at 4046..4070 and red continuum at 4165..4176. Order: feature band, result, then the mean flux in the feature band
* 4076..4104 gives 2.1 angstroms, 3.08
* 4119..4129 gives 1.2 angstroms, 2.92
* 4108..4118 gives 0.3 angstroms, 3.24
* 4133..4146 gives -0.6 angstroms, 3.47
